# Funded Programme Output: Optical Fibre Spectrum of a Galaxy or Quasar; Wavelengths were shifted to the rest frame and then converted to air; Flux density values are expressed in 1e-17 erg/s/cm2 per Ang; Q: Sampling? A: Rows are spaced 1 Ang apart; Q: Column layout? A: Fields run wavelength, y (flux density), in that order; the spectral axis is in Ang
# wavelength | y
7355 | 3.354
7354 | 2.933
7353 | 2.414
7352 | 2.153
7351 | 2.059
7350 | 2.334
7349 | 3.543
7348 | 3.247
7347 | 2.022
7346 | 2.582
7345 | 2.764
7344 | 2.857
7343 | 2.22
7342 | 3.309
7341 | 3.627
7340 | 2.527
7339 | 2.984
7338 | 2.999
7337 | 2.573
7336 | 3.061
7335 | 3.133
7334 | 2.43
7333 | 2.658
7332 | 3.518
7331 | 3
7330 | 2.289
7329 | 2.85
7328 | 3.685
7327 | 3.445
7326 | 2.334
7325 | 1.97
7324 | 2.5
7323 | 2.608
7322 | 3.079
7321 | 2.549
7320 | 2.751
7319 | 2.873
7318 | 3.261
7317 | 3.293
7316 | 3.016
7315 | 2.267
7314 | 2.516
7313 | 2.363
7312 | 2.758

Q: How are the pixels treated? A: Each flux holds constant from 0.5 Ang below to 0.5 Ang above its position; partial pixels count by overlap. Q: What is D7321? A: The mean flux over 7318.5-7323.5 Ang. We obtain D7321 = 2.77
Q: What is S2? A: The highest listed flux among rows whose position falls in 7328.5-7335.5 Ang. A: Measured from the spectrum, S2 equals 3.518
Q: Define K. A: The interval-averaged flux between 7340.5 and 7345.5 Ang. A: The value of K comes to 2.96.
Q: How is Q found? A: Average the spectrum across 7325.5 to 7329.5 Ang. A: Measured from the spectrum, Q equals 3.08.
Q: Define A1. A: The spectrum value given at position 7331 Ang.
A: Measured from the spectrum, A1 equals 3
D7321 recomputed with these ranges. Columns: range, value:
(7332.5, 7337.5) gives 2.77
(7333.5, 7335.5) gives 2.78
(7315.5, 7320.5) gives 3.04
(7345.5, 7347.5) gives 2.3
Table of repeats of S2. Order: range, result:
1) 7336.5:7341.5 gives 3.627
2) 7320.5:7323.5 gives 3.079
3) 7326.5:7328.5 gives 3.685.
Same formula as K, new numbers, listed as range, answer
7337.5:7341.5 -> 3.03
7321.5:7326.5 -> 2.5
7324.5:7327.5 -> 2.58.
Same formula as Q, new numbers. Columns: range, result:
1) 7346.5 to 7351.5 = 2.64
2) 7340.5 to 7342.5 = 3.47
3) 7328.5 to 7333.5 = 2.86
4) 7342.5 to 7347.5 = 2.49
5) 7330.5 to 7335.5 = 2.95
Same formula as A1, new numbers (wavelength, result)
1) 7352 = 2.153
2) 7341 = 3.627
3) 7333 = 2.658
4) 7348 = 3.247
